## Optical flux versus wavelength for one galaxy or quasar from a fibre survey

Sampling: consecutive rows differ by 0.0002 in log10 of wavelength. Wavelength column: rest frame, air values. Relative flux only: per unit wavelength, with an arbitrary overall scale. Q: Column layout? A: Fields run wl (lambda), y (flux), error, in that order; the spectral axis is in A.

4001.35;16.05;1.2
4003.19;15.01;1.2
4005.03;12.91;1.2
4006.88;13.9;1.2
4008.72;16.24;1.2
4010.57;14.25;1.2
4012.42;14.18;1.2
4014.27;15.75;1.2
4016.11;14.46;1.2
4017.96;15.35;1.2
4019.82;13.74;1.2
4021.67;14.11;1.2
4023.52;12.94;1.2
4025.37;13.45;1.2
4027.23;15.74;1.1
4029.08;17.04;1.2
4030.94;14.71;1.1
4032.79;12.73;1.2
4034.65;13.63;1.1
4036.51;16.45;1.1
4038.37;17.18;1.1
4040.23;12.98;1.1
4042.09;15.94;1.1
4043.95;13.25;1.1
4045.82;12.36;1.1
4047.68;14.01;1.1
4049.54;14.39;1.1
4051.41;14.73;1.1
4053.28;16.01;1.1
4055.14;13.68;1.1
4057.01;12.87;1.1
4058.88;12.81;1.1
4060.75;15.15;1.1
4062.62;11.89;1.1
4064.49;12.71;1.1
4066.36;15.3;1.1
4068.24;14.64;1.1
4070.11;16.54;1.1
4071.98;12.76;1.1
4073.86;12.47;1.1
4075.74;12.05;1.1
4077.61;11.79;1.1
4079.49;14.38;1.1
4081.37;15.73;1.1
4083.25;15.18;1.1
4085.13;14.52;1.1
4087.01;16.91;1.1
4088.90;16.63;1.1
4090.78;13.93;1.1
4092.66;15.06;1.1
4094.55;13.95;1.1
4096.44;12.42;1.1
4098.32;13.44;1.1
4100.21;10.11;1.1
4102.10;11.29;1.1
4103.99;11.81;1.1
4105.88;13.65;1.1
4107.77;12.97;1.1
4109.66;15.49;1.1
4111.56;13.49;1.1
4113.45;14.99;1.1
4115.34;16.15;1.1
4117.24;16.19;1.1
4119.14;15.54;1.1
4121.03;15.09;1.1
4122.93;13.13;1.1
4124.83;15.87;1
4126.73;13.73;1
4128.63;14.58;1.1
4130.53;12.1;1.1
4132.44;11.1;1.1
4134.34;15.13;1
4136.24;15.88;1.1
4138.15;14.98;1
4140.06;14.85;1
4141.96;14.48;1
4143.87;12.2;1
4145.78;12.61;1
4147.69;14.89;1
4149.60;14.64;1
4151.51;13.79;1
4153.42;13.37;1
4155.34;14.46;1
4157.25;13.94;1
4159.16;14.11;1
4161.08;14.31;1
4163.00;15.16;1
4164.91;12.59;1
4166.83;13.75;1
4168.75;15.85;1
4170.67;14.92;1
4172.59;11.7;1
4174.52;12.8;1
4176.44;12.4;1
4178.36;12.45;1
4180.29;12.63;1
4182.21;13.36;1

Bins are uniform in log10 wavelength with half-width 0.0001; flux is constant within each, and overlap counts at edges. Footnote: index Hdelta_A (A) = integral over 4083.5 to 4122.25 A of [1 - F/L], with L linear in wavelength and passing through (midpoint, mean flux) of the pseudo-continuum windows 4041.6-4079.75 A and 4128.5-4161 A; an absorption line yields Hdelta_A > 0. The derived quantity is -1.0 A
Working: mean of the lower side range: 13.8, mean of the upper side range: 13.9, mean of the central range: 14.2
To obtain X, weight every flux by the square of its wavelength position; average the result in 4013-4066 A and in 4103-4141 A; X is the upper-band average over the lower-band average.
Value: 1.04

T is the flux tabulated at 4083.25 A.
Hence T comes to 15.18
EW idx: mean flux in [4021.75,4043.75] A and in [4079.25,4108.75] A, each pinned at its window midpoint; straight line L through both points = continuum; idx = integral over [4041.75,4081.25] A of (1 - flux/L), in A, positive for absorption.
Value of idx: 1.4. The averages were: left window 14.7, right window 13.9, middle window 13.8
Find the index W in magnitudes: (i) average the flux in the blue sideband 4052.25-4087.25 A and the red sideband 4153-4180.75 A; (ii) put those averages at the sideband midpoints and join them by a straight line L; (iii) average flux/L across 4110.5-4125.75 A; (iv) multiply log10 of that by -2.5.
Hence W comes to -0.09 mag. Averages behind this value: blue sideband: 14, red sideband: 13.6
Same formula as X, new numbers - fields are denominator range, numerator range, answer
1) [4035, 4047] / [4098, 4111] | 0.89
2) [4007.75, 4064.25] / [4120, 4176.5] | 1.03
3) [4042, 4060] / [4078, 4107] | 1.02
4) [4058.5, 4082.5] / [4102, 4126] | 1.07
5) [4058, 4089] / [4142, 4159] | 1.01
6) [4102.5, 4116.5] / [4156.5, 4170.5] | 1.05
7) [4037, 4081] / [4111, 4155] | 1.06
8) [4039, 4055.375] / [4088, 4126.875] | 1.02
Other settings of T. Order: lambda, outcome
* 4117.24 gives 16.19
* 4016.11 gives 14.46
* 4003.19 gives 15.01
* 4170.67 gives 14.92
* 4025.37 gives 13.45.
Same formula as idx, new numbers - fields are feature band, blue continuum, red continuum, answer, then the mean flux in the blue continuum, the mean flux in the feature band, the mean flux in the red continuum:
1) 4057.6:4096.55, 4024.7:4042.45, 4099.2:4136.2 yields 0.6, 15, 14.2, 13.9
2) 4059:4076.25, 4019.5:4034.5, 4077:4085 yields 0.8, 14.3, 13.7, 14.4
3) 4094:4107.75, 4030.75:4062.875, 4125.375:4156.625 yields 1.6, 14.2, 12.4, 13.9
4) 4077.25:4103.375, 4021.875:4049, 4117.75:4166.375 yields 0.6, 14.5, 14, 14.1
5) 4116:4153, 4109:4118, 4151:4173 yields 1.2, 15.2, 14.3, 14.1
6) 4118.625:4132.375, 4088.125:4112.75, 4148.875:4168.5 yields -0.4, 13.4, 14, 14.1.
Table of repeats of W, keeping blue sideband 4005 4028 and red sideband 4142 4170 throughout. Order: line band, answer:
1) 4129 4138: 0.026 mag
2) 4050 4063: 0.026 mag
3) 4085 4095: -0.079 mag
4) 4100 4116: 0.057 mag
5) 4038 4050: 0.014 mag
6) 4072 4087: 0.028 mag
